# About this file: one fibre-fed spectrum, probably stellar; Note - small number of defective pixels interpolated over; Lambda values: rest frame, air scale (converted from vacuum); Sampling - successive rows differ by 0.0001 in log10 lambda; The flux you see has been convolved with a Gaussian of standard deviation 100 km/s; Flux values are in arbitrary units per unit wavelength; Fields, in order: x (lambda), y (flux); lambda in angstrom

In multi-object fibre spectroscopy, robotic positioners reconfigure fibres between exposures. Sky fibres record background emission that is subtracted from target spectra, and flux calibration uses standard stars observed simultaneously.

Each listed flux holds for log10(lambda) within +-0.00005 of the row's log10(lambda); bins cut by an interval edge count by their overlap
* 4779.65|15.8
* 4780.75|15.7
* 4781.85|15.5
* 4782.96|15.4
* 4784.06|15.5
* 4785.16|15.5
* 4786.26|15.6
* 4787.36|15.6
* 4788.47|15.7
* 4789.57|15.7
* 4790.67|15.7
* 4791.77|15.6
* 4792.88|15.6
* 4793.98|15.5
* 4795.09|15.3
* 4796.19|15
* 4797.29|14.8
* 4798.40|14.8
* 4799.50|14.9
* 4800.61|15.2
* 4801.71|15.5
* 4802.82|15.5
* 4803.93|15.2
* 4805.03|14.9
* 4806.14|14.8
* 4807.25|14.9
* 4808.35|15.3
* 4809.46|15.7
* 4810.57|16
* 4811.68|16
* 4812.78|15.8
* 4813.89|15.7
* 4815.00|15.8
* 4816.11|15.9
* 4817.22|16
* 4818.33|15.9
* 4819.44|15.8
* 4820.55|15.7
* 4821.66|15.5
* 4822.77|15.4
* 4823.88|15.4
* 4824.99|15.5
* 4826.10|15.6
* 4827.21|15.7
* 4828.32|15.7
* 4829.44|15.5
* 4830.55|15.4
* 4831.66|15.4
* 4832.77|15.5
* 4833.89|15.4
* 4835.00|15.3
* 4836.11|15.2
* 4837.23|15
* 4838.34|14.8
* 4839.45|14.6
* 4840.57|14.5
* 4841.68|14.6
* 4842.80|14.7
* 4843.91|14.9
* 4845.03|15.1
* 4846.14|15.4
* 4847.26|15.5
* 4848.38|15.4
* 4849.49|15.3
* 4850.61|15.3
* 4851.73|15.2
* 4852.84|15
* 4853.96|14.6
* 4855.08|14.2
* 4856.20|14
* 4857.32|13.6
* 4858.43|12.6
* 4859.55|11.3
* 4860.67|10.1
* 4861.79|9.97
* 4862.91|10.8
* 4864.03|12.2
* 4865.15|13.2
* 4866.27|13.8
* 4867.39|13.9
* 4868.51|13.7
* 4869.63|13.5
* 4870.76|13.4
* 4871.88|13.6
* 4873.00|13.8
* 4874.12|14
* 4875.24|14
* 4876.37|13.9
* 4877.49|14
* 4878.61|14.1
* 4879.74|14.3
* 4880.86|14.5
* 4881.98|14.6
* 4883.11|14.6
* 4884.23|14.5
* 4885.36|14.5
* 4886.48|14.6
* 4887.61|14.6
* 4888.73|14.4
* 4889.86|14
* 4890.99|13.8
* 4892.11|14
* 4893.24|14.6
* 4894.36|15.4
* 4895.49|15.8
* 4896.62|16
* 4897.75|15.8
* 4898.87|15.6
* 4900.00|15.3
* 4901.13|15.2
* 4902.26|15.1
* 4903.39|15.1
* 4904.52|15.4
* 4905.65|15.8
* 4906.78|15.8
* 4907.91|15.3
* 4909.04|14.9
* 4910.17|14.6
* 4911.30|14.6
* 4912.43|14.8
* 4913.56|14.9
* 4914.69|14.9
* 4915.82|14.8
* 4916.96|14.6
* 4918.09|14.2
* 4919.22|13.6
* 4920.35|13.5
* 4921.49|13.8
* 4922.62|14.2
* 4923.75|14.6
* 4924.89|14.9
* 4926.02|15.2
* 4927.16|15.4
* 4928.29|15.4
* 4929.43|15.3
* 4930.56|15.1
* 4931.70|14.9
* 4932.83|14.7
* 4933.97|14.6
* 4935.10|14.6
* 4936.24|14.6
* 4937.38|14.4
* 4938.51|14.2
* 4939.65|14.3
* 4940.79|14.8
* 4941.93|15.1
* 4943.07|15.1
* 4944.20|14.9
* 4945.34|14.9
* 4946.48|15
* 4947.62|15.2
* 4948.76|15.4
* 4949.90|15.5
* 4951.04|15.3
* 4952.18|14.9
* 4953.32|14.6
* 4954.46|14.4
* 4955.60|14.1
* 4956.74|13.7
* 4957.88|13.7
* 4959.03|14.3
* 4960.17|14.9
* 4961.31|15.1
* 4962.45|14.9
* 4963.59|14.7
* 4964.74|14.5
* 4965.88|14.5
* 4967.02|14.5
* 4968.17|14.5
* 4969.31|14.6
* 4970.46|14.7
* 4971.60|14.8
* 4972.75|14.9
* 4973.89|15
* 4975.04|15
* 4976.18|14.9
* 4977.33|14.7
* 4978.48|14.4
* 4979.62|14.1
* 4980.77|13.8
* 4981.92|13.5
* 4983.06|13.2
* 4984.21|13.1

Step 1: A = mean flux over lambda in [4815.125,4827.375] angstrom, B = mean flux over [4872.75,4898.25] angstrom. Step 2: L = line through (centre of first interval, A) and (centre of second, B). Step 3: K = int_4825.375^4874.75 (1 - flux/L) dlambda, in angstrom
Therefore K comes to 3.05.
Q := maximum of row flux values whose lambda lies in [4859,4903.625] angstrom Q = 16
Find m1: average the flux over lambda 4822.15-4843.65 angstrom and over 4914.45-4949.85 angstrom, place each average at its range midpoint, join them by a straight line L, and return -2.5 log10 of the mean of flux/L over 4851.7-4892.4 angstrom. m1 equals 0.11 mag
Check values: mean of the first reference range 15.2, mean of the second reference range 14.7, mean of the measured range 13.6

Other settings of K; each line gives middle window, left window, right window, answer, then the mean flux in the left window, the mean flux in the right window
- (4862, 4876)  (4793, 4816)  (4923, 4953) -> 1.75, 15.3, 14.9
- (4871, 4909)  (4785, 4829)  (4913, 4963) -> 0.67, 15.5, 14.7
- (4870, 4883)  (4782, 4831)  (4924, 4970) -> 0.94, 15.5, 14.8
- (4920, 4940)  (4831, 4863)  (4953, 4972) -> -0.31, 14.3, 14.5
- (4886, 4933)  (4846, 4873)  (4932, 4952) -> -1.75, 13.5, 14.9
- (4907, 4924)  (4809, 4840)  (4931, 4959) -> 0.45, 15.5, 14.7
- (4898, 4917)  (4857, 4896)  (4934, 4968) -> -1.41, 13.6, 14.7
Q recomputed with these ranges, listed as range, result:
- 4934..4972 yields 15.5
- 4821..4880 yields 15.7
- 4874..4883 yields 14.6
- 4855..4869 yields 14.2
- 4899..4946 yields 15.8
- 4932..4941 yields 14.8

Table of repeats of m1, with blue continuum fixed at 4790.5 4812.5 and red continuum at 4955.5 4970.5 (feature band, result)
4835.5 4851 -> 0.01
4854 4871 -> 0.18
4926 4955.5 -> -0.02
